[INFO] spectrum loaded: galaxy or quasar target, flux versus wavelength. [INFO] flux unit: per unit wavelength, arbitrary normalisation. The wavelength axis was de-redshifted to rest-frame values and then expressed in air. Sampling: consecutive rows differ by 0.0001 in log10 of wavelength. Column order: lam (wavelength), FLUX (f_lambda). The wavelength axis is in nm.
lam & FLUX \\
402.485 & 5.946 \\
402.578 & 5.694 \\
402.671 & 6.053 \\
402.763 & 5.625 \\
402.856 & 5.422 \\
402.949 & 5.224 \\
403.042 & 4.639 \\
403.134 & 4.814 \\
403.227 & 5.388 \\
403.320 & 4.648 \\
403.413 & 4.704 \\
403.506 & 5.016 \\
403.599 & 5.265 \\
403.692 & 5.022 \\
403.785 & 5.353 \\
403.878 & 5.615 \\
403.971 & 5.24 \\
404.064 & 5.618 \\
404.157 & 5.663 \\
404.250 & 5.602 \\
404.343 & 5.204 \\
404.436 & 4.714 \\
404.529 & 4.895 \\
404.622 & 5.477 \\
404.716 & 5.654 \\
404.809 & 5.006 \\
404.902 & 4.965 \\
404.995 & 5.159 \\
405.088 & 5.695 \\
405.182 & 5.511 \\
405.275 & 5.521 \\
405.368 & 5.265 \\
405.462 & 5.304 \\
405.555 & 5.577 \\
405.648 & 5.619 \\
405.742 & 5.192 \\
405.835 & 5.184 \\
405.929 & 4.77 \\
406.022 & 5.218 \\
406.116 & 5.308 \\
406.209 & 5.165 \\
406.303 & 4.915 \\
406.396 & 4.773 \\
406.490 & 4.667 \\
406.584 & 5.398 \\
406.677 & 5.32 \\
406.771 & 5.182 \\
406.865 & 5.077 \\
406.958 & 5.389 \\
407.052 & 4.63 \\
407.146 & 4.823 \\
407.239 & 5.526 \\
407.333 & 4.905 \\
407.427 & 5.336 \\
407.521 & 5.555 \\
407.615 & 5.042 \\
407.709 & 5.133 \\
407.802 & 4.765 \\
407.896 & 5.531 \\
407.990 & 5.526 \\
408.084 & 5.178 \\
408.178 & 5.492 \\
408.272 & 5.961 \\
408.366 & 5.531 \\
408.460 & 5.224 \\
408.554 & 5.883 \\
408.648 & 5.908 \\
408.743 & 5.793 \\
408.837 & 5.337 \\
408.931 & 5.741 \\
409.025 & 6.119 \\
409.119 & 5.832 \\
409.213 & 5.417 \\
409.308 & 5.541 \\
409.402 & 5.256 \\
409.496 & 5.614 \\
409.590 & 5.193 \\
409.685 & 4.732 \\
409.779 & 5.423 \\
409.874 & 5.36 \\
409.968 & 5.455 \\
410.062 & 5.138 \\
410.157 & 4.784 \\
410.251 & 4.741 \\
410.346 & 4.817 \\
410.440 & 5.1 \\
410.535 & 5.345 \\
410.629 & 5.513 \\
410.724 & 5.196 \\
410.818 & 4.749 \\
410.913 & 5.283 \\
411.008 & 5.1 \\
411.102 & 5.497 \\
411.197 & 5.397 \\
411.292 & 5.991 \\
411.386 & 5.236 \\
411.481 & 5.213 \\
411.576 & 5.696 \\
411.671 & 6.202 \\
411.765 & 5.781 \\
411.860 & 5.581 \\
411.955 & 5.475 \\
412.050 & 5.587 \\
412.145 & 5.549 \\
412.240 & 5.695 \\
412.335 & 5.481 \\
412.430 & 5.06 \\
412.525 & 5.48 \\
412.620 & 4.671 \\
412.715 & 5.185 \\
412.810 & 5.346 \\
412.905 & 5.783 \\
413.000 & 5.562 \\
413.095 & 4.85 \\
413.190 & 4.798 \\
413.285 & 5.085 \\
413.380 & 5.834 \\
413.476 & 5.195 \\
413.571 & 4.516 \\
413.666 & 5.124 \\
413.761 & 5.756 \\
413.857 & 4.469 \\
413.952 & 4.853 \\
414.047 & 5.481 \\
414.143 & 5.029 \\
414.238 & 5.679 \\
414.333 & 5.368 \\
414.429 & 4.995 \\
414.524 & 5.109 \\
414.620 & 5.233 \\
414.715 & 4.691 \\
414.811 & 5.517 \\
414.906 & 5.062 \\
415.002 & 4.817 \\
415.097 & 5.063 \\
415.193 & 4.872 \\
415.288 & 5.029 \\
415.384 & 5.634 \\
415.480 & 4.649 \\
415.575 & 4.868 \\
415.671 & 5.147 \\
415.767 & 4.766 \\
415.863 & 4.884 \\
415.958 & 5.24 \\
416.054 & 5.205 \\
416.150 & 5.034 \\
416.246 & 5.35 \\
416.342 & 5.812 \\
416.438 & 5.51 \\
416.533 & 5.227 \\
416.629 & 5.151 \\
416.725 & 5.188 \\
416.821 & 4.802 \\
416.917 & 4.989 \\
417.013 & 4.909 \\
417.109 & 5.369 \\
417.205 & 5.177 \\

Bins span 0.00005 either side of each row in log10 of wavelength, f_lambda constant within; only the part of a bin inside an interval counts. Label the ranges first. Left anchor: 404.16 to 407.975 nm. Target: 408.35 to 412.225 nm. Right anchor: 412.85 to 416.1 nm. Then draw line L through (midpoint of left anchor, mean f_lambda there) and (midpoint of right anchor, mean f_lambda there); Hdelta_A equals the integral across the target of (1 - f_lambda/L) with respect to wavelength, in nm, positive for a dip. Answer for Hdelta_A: -0.19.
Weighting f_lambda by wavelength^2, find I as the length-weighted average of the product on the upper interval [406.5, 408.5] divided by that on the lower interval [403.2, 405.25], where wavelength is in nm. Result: 1.0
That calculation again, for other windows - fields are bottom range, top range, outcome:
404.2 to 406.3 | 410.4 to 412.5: 1.07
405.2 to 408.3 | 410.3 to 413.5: 1.05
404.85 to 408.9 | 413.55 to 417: 1.01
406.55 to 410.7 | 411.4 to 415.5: 1.01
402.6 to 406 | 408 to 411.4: 1.05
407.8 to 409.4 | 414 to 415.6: 0.95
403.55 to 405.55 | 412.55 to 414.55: 1.02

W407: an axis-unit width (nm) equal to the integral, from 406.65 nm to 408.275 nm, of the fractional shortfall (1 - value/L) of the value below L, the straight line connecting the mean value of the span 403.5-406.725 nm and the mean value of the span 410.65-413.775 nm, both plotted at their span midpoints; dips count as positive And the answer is 0.021 nm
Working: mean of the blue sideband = 5.26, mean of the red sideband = 5.36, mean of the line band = 5.22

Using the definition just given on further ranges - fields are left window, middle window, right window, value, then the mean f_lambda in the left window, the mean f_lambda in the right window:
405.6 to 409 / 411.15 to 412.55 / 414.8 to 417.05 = -0.10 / 5.28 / 5.11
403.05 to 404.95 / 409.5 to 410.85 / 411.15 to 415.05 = 0.03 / 5.18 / 5.3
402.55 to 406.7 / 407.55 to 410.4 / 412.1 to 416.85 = -0.09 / 5.24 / 5.18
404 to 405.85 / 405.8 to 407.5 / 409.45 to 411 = 0.06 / 5.34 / 5.15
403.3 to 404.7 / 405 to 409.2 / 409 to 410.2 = -0.03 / 5.22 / 5.36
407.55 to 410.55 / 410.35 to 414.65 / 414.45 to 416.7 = -0.05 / 5.37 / 5.13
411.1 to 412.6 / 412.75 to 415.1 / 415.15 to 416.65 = 0.08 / 5.54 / 5.15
